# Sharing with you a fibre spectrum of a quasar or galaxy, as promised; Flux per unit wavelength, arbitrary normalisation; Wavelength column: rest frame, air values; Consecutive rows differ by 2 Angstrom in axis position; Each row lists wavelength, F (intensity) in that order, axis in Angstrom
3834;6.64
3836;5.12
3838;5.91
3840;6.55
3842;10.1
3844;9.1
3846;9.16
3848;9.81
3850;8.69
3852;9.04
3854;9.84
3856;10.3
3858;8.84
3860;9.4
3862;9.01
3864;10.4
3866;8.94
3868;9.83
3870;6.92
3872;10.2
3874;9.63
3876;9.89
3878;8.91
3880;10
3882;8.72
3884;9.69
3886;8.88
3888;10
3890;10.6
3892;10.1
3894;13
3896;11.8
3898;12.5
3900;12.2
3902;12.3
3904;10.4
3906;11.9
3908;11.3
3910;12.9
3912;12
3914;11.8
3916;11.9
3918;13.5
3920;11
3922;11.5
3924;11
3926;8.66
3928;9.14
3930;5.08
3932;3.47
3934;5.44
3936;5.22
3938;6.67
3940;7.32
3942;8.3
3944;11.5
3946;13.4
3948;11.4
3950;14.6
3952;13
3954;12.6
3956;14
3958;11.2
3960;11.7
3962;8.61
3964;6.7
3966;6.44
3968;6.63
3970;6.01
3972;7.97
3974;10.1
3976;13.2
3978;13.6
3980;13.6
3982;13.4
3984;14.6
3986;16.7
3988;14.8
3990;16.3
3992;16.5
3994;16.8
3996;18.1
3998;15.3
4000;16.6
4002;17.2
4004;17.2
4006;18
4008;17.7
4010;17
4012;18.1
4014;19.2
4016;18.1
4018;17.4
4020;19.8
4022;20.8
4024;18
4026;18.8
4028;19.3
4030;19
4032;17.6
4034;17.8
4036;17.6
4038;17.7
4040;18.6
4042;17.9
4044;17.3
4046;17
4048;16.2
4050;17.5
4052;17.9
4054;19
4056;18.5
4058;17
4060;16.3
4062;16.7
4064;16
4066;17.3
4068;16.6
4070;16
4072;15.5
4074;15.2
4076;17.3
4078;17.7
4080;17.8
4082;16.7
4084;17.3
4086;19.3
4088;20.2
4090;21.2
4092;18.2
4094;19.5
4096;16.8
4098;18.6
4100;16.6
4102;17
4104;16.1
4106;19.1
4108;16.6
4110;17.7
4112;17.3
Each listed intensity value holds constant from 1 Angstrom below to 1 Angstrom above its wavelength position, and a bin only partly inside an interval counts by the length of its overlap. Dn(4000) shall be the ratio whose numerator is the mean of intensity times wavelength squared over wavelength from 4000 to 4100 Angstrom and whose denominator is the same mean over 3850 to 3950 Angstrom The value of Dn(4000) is 1.9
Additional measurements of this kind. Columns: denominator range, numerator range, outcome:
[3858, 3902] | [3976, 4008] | 1.67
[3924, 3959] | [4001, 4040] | 1.99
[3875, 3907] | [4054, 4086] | 1.73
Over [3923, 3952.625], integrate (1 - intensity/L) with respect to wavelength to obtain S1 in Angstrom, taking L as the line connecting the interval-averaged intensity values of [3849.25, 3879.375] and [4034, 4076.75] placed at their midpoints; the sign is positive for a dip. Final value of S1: 8.4 Angstrom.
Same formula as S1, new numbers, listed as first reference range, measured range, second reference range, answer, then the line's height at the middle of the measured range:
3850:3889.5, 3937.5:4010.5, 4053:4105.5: 3.75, 13.4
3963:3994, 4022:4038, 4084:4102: -3.75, 14.9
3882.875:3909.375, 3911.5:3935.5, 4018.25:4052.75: 5.82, 12.5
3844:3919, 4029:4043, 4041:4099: -1.54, 16.2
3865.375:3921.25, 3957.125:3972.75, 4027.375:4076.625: 6.33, 13.7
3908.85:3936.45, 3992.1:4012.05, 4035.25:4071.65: -4.06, 14.2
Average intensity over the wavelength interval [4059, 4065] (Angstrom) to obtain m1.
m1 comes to 16.3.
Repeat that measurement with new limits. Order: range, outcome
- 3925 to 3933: 6.59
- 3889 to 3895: 11.2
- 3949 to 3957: 13.6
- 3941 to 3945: 9.9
